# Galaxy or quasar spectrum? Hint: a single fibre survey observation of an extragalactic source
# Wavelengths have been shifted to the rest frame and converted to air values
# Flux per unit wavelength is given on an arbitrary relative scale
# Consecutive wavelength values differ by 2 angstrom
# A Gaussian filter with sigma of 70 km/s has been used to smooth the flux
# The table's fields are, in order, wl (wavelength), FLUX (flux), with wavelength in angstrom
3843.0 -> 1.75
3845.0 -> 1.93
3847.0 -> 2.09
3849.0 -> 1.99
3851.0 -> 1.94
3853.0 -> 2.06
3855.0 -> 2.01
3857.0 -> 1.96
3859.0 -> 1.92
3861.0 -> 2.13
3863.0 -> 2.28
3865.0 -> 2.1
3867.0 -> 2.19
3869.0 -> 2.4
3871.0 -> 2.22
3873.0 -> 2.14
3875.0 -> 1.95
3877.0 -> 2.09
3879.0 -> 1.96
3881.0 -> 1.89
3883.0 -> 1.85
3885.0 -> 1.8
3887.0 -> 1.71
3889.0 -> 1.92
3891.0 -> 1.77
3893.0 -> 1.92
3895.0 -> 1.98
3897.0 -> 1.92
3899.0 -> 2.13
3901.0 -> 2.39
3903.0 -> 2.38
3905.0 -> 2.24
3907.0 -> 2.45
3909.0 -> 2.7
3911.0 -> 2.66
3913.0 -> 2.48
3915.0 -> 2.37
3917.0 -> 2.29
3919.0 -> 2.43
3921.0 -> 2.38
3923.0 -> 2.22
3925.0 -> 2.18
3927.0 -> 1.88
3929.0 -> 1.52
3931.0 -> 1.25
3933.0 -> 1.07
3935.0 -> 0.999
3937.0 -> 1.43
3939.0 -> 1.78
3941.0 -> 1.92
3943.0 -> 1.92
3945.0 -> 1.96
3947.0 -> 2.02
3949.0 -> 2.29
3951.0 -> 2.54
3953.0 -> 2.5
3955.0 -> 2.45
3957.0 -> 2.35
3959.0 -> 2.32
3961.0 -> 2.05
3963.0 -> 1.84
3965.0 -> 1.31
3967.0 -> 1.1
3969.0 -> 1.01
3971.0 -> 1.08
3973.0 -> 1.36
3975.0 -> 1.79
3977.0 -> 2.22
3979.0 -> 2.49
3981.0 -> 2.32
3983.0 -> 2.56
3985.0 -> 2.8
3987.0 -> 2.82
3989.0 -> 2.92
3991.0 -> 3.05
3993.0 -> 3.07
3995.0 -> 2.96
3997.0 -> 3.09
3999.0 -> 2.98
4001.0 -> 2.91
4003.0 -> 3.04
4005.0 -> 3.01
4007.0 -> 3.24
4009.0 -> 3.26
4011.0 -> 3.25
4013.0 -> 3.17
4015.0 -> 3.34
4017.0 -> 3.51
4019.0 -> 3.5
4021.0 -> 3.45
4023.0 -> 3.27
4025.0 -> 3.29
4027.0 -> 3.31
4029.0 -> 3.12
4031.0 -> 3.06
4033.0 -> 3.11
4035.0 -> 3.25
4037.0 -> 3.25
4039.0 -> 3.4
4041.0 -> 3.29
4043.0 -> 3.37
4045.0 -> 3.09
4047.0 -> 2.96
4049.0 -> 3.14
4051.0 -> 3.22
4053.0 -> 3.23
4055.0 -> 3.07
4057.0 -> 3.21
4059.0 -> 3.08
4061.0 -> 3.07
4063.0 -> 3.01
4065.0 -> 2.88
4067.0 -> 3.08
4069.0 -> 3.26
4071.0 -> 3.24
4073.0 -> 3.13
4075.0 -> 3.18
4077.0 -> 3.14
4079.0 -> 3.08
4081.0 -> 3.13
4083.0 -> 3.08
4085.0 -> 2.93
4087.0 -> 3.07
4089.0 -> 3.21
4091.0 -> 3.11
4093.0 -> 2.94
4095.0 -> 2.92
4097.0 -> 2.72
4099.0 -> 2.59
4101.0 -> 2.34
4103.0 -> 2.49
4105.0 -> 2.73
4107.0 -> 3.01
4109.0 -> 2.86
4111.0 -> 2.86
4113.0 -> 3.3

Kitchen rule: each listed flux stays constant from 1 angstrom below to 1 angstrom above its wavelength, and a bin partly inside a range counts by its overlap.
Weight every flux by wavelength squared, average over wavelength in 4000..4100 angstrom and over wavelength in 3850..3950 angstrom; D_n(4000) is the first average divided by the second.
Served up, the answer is 1.67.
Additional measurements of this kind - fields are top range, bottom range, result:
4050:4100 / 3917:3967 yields 1.69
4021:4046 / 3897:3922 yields 1.44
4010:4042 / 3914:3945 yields 1.87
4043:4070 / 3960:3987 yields 1.73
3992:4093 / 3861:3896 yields 1.71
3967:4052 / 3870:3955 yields 1.49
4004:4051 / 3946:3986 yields 1.66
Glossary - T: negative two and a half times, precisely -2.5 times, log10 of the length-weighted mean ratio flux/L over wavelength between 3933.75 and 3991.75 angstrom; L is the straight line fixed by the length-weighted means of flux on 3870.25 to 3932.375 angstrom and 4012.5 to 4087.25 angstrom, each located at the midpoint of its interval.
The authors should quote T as 0.25 mag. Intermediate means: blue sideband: 2.09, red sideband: 3.18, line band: 2.03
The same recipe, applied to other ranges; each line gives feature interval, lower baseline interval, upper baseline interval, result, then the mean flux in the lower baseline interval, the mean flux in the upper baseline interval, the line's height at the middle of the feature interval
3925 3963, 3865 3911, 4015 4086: 0.29 mag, 2.1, 3.18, 2.48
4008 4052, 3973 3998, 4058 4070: -0.14 mag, 2.62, 3.06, 2.87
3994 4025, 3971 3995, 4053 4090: -0.21 mag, 2.45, 3.11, 2.65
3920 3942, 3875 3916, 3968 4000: 0.30 mag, 2.13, 2.41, 2.24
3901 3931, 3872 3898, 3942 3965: -0.12 mag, 1.92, 2.16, 2.03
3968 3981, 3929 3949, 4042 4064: 0.23 mag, 1.63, 3.13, 2.09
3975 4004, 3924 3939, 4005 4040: -0.05 mag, 1.5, 3.27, 2.63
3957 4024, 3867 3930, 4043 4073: 0.05 mag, 2.14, 3.12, 2.7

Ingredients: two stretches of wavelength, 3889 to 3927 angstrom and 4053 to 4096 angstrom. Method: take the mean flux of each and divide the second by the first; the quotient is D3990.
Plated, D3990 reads 1.37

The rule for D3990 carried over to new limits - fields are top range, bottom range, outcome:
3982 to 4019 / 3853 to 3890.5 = 1.51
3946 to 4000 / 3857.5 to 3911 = 1.08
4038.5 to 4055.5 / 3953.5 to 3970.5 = 1.77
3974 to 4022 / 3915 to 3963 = 1.48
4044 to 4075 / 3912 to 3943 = 1.66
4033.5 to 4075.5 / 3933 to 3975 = 1.76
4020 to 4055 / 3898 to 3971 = 1.60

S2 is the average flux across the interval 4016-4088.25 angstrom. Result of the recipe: 3.18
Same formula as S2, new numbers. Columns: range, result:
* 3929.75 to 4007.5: 2.19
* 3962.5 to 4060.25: 2.85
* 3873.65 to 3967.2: 2.02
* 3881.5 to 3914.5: 2.14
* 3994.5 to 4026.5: 3.21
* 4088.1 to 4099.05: 2.94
